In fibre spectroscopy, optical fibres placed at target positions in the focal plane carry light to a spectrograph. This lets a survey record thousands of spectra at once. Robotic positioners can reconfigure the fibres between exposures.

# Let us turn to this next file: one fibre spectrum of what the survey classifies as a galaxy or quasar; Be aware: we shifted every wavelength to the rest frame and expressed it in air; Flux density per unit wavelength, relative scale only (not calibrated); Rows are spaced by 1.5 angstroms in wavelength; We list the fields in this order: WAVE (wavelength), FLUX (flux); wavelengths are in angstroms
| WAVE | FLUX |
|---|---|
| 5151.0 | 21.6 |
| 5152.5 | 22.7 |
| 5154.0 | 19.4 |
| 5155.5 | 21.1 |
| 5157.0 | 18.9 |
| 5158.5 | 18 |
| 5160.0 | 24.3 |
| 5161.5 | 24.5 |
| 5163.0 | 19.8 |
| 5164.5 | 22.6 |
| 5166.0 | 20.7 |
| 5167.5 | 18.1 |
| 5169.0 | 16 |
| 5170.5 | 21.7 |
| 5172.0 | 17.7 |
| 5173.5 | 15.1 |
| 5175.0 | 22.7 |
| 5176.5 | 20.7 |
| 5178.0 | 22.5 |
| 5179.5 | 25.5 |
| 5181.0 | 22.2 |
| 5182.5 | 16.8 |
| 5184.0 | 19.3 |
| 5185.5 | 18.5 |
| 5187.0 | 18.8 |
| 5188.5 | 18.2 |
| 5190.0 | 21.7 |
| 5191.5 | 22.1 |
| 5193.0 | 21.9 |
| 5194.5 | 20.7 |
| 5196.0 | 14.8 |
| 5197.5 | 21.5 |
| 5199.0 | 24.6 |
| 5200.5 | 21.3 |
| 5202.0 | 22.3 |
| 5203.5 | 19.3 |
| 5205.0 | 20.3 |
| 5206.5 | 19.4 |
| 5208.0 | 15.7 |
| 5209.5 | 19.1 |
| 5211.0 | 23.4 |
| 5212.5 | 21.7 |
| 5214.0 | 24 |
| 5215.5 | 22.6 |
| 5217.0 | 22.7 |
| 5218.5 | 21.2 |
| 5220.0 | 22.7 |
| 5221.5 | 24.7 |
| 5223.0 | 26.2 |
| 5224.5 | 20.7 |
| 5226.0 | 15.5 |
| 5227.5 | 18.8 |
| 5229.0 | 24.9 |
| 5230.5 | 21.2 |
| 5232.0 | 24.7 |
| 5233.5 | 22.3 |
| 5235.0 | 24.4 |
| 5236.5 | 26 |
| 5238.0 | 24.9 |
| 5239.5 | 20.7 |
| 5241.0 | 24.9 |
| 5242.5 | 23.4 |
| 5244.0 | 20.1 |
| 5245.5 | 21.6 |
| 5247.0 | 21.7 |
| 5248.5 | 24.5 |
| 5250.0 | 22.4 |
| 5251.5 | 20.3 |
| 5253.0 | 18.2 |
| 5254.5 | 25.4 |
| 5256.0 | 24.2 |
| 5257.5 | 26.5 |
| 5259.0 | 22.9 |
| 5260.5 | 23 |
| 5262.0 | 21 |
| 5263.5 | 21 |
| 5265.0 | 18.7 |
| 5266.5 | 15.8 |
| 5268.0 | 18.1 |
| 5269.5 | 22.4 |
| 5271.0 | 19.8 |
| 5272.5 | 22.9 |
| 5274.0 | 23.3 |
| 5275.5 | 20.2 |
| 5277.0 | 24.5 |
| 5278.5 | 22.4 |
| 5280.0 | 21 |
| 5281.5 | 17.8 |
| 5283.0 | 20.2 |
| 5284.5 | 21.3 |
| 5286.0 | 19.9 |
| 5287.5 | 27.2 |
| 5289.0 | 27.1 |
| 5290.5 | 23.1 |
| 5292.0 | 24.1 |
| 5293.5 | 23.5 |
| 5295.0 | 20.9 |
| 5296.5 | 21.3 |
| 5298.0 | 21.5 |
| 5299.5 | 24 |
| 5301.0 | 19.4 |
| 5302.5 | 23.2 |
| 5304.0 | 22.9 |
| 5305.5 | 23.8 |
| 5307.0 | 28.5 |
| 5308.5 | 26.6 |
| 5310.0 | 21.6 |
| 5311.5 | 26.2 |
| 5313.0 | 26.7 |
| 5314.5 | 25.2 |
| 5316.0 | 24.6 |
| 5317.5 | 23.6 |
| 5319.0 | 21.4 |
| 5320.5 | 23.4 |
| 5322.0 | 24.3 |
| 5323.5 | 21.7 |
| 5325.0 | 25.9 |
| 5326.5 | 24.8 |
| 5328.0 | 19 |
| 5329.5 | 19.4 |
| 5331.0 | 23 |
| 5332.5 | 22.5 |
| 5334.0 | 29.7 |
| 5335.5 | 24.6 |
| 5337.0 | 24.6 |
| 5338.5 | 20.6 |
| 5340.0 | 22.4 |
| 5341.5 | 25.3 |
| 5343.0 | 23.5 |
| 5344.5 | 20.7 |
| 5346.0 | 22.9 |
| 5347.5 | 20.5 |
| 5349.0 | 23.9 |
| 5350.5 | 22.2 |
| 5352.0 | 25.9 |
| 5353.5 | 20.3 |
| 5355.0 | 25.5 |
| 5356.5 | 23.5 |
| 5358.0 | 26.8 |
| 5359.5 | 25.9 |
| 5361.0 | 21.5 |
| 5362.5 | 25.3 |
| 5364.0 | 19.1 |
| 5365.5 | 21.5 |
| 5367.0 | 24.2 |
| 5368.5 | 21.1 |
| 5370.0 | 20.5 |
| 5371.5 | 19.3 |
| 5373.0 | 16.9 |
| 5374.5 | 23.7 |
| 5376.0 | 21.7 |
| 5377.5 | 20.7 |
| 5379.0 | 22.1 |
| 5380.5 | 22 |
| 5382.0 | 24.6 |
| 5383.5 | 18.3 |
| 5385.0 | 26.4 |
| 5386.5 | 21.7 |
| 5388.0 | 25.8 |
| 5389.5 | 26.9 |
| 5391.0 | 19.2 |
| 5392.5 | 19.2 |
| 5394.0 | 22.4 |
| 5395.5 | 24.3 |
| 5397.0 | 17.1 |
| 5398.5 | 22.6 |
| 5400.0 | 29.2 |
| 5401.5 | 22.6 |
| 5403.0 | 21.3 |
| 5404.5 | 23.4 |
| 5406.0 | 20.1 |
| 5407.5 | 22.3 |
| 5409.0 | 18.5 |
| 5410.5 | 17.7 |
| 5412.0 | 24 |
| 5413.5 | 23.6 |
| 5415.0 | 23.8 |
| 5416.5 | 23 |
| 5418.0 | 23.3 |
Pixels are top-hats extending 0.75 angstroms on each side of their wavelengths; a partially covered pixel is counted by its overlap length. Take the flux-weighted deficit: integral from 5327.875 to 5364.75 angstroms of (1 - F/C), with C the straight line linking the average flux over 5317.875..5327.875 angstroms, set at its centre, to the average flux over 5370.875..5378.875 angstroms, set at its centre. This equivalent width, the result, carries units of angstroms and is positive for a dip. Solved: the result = -1.9 angstroms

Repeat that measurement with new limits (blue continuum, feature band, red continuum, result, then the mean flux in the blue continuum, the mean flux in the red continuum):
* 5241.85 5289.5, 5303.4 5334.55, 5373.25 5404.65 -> -2.7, 21.8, 22.5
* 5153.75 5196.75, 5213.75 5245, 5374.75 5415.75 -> -3.0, 20.2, 22.3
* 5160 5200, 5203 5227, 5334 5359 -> -0.1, 20.4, 23.5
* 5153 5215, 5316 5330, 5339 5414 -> -0.6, 20.4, 22.4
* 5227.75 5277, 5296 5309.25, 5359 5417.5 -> -0.8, 22.2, 22.1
